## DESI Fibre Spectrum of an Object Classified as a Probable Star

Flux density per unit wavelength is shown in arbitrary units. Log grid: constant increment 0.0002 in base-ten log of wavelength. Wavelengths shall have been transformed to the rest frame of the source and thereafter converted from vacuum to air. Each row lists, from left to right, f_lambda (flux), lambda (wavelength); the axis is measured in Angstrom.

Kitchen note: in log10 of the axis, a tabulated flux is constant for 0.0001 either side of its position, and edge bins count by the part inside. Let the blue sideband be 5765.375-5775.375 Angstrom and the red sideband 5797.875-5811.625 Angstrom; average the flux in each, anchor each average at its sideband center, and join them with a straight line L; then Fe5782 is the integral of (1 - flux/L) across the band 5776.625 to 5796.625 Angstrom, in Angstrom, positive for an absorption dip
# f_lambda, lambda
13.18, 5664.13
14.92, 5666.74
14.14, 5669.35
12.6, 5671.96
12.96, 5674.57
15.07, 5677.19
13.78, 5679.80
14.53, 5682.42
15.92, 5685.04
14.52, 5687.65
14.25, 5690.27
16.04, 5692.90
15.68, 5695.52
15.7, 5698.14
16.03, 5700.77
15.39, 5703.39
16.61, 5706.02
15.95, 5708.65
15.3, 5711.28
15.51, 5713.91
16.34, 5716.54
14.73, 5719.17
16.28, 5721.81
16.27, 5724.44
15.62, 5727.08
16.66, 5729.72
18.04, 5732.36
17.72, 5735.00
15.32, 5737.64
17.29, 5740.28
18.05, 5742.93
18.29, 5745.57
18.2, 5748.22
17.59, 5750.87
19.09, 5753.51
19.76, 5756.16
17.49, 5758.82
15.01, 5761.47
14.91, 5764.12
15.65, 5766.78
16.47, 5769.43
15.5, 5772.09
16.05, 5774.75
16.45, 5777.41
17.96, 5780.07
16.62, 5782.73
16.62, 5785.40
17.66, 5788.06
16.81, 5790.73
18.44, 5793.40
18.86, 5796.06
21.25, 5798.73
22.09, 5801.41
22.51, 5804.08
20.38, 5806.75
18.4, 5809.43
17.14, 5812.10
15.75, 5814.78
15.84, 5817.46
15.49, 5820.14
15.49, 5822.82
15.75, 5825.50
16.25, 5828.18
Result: 0.8 Angstrom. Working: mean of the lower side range 15.9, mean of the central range 17.4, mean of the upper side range 20.7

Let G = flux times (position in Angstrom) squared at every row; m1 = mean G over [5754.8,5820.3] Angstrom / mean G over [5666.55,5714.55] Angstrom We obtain 1.21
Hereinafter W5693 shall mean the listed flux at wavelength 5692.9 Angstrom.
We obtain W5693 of 16.04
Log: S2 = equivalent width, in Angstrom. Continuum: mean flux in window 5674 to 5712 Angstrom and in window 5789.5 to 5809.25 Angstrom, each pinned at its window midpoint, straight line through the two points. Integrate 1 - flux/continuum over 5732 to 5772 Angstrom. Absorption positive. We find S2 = 1.4 Angstrom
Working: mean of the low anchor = 15.2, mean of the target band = 17.2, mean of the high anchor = 20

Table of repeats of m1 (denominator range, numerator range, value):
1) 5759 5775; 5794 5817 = 1.25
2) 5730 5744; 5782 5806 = 1.13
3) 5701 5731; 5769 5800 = 1.12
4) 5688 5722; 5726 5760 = 1.14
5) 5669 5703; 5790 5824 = 1.30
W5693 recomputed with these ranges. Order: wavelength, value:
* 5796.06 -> 18.86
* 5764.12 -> 14.91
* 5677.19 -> 15.07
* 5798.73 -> 21.25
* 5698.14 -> 15.7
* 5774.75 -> 16.05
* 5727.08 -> 15.62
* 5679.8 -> 13.78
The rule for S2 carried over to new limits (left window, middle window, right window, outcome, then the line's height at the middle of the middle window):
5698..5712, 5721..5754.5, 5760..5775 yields -3.3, 15.7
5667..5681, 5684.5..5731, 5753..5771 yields -2.4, 14.9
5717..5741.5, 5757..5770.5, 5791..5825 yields 1.0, 17.3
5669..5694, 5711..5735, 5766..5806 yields -0.6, 15.8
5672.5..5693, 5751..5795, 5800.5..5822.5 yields 0.4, 17.1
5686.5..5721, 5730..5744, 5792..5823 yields -0.6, 16.5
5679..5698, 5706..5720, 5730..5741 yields 0.3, 16.1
